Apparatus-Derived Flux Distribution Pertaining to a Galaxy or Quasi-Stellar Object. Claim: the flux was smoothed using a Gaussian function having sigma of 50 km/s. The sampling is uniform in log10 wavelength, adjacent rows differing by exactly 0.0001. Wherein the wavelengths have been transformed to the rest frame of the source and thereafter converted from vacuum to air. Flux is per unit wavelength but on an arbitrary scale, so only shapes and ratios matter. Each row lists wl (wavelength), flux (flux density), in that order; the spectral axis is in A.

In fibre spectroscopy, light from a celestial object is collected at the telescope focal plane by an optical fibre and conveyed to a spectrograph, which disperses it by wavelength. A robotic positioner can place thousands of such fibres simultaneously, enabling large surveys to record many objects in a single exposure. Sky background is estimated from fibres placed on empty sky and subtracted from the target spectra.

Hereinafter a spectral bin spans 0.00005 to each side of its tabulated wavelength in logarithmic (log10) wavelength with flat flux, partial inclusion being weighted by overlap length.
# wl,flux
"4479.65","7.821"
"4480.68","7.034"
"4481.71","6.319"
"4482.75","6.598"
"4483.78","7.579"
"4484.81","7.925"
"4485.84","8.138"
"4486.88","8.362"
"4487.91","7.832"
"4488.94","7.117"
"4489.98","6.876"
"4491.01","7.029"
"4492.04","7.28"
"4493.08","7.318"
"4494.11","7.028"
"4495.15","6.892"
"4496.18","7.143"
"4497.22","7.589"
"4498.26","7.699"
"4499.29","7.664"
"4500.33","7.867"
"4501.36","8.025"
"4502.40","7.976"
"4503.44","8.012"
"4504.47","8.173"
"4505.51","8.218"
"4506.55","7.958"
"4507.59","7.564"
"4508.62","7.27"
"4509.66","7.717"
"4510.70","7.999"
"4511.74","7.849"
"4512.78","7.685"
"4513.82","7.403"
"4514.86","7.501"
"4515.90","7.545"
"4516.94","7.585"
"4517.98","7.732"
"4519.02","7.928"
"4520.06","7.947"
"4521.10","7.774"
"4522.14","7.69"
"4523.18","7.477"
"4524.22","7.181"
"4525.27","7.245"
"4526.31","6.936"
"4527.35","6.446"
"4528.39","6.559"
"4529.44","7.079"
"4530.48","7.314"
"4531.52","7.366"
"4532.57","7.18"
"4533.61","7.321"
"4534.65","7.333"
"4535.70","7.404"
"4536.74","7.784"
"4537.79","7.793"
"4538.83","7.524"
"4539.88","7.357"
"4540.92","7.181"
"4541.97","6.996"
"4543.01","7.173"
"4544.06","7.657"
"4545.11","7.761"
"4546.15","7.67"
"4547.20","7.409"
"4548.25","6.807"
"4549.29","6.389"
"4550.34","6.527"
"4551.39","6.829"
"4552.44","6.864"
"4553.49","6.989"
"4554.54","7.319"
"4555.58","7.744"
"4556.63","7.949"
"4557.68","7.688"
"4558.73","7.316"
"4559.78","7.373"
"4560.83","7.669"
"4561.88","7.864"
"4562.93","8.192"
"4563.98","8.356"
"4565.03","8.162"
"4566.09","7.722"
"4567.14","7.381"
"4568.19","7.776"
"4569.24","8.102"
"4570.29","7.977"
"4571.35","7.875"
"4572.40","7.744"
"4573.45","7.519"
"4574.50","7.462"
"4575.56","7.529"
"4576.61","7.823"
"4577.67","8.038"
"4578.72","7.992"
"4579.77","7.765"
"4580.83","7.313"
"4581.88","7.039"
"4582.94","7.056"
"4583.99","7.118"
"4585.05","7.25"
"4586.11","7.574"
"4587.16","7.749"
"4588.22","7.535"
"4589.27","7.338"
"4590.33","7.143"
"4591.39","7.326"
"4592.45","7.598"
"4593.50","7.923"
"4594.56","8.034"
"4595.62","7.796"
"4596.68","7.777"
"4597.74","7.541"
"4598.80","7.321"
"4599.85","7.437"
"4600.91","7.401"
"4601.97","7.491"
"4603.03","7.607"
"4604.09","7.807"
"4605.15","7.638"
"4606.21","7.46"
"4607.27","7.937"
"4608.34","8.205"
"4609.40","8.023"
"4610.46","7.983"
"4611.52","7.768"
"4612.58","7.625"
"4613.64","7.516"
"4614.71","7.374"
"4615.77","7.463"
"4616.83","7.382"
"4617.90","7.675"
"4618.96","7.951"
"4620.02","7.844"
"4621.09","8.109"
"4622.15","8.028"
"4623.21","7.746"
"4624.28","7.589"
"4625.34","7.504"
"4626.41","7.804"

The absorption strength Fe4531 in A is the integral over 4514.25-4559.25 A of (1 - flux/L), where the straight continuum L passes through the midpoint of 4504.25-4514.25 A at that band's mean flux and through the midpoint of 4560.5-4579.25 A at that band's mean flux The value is 2.73 A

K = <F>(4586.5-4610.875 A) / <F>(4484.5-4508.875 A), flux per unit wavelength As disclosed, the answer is 1.00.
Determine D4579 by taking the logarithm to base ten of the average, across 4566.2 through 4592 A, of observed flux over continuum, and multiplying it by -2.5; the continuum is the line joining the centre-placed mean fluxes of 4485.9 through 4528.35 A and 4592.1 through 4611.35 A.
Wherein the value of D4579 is 0.017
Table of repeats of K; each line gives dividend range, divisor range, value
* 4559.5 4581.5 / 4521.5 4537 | 1.08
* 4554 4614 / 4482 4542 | 1.02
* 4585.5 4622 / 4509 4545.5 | 1.03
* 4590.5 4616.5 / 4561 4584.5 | 0.99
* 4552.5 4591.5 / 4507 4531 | 1.02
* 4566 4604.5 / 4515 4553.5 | 1.04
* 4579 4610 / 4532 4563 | 1.03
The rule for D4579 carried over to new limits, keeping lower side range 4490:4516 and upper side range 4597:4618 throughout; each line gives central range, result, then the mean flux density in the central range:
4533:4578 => 0.01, 7.52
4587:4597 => 0.00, 7.61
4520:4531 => 0.06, 7.21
